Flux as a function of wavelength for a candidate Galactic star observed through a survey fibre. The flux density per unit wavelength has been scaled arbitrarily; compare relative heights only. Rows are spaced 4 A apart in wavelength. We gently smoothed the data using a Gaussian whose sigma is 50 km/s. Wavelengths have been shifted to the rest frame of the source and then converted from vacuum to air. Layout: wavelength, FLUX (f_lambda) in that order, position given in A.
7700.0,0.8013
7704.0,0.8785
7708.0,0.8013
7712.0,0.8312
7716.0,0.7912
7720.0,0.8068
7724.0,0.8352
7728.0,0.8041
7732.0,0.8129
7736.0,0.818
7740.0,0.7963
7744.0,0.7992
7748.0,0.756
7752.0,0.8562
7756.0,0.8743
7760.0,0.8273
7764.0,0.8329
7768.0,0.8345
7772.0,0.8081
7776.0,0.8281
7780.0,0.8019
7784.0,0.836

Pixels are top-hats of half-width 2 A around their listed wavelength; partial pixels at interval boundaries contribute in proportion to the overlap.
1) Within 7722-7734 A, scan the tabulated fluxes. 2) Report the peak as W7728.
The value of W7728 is 0.8352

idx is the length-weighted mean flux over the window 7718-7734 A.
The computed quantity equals 0.815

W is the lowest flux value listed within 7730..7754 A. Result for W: 0.756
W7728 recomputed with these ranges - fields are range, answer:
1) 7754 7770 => 0.8743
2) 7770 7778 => 0.8281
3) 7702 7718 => 0.8785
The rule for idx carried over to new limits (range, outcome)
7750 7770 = 0.845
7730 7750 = 0.796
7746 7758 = 0.829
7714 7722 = 0.799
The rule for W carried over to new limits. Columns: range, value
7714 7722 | 0.7912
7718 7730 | 0.8041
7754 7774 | 0.8081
